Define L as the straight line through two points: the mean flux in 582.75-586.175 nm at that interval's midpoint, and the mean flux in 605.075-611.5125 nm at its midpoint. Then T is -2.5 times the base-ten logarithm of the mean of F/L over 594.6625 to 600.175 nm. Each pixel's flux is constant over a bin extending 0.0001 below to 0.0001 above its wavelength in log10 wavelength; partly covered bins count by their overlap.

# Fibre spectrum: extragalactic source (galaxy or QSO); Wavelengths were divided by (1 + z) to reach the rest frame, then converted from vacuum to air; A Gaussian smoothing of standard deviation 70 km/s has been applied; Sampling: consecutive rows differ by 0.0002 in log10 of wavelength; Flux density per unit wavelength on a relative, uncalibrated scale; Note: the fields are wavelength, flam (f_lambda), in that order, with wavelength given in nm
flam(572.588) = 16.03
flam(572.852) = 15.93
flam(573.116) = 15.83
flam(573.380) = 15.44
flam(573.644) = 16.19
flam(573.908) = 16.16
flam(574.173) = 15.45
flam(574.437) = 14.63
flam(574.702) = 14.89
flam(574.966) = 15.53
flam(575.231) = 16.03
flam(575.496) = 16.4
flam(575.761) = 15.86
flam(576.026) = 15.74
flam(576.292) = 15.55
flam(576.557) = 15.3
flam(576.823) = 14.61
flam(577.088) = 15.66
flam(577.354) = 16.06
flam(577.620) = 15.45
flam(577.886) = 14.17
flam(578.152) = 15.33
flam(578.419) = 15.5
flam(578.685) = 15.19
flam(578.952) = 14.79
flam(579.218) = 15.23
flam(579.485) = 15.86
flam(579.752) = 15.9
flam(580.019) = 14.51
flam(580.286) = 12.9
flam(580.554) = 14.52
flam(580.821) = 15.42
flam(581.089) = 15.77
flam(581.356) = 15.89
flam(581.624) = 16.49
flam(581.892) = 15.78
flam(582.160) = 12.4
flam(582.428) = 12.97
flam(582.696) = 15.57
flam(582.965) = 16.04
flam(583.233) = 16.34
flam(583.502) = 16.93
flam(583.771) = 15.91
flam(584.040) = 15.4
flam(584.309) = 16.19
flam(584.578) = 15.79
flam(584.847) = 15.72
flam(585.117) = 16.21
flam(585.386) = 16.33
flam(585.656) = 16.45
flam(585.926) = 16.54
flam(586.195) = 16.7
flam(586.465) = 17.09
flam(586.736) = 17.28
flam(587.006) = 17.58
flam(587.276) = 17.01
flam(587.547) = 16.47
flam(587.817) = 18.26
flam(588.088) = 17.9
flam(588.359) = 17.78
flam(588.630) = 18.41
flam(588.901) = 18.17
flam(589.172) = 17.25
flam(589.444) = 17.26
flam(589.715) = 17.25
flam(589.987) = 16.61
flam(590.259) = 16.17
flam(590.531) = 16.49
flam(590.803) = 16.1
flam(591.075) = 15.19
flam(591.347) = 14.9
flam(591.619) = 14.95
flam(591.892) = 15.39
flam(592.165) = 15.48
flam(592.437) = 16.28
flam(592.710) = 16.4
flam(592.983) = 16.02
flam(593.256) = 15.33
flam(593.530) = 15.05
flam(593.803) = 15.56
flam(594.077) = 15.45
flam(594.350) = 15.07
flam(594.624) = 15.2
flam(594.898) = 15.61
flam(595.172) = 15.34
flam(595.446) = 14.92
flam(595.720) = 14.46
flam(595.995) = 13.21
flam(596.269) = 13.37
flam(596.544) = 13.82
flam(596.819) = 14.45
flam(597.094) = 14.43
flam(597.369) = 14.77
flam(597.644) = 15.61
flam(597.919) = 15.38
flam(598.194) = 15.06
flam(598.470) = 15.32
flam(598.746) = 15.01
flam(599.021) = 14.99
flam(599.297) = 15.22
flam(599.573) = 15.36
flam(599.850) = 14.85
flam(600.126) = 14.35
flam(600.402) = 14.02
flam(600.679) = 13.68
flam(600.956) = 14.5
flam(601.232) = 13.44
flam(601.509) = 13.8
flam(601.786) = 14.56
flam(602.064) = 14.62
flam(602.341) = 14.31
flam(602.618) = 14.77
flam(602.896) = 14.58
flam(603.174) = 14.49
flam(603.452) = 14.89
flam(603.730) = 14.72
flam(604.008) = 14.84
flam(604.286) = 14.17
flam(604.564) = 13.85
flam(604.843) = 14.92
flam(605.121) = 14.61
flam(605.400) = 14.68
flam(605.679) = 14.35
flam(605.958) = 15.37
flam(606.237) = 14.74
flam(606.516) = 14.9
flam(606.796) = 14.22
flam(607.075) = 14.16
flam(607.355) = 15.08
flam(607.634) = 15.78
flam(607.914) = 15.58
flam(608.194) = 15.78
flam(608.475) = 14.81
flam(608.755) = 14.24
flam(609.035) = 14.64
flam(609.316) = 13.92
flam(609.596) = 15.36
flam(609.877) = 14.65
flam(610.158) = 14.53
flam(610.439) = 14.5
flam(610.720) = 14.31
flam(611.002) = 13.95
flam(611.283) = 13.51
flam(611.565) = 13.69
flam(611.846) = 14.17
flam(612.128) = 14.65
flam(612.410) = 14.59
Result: 0.04 mag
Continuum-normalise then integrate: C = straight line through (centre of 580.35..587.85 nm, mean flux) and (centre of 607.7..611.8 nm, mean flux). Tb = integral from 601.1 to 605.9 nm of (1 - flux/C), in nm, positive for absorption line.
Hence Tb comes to 0.139 nm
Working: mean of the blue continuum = 16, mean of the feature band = 14.5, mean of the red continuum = 14.5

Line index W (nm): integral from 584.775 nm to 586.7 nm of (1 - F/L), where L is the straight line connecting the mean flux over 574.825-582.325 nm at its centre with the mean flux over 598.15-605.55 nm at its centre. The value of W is -0.18 nm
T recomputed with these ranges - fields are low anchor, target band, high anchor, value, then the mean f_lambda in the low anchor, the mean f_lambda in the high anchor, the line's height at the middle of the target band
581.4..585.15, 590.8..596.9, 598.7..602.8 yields -0.01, 15.5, 14.5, 14.9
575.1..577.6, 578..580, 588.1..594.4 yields 0.03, 15.7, 16.2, 15.8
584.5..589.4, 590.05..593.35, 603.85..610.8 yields 0.05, 17.1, 14.7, 16.5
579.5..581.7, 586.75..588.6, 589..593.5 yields -0.12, 15.2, 16.1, 15.8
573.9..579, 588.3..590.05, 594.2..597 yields -0.18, 15.4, 14.5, 14.8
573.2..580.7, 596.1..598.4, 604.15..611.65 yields 0.02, 15.3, 14.6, 14.9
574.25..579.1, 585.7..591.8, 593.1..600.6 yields -0.12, 15.4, 14.9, 15.1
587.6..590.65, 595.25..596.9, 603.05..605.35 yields 0.15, 17.4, 14.6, 16.1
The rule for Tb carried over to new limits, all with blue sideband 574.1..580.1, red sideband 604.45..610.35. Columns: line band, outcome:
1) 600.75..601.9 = 0.07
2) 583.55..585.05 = -0.06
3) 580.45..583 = 0.04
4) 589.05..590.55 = -0.17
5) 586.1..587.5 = -0.18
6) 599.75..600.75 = 0.05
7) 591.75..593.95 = -0.09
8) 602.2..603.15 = 0.02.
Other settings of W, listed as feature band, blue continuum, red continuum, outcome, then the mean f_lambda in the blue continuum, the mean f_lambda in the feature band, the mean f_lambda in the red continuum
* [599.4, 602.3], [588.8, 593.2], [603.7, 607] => 0.15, 16.2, 14.3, 14.6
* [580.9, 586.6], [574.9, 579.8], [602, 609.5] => -0.20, 15.5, 15.8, 14.7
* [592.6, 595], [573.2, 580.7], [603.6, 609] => -0.08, 15.3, 15.5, 14.8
